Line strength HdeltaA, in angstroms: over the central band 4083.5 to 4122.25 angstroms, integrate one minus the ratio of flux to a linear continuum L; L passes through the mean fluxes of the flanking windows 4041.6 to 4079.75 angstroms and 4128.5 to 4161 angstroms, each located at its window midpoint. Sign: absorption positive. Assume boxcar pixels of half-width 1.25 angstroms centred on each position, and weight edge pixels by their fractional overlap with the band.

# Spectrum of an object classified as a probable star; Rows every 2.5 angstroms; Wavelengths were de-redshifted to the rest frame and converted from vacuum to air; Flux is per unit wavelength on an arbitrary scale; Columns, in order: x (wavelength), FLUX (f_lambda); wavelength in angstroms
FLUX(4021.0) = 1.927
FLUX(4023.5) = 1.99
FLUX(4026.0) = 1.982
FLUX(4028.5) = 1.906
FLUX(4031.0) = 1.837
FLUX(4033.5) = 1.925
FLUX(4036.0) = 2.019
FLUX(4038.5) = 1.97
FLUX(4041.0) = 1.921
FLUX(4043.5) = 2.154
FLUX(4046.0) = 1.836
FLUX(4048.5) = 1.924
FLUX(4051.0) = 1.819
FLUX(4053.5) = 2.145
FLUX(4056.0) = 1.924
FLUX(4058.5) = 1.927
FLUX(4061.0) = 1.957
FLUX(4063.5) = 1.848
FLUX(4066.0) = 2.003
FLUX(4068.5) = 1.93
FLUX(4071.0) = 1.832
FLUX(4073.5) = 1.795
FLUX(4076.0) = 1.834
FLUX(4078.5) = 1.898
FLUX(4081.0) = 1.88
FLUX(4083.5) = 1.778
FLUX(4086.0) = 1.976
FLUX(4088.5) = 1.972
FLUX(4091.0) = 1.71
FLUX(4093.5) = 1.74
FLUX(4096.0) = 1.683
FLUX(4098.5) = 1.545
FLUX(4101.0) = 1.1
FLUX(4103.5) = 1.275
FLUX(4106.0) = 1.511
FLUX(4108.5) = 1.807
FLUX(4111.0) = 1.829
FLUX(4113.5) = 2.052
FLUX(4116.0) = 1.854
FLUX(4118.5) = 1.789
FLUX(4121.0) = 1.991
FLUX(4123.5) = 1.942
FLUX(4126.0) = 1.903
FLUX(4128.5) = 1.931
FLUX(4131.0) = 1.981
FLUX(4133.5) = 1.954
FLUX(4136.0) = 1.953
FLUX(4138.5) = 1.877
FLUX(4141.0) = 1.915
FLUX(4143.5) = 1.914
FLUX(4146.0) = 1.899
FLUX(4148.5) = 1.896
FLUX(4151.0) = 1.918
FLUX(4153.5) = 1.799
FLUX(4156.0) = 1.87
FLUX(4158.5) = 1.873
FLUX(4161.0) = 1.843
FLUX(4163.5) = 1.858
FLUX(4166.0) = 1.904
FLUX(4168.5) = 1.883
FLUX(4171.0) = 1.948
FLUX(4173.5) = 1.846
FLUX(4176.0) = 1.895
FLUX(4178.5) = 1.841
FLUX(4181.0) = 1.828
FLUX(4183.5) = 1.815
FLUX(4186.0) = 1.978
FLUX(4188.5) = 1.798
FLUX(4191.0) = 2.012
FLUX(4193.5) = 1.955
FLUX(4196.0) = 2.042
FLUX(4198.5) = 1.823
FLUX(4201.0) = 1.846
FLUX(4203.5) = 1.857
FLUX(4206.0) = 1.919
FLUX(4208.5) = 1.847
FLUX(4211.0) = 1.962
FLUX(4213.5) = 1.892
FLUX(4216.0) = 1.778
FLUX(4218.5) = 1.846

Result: 3.81 angstroms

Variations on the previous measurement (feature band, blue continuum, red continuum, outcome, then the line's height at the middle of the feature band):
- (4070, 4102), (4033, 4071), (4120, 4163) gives 3.0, 1.93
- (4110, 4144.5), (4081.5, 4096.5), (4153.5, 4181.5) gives -1.4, 1.84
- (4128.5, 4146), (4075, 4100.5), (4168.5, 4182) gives -0.9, 1.83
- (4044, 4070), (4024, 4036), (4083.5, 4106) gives -1.9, 1.8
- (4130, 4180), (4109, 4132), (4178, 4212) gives 0.3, 1.91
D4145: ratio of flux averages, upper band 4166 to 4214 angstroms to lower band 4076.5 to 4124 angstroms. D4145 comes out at 1.08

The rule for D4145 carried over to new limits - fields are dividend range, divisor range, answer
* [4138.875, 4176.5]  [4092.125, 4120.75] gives 1.13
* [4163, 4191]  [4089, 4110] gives 1.20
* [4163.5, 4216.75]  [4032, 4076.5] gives 0.98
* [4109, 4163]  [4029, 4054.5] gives 0.97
